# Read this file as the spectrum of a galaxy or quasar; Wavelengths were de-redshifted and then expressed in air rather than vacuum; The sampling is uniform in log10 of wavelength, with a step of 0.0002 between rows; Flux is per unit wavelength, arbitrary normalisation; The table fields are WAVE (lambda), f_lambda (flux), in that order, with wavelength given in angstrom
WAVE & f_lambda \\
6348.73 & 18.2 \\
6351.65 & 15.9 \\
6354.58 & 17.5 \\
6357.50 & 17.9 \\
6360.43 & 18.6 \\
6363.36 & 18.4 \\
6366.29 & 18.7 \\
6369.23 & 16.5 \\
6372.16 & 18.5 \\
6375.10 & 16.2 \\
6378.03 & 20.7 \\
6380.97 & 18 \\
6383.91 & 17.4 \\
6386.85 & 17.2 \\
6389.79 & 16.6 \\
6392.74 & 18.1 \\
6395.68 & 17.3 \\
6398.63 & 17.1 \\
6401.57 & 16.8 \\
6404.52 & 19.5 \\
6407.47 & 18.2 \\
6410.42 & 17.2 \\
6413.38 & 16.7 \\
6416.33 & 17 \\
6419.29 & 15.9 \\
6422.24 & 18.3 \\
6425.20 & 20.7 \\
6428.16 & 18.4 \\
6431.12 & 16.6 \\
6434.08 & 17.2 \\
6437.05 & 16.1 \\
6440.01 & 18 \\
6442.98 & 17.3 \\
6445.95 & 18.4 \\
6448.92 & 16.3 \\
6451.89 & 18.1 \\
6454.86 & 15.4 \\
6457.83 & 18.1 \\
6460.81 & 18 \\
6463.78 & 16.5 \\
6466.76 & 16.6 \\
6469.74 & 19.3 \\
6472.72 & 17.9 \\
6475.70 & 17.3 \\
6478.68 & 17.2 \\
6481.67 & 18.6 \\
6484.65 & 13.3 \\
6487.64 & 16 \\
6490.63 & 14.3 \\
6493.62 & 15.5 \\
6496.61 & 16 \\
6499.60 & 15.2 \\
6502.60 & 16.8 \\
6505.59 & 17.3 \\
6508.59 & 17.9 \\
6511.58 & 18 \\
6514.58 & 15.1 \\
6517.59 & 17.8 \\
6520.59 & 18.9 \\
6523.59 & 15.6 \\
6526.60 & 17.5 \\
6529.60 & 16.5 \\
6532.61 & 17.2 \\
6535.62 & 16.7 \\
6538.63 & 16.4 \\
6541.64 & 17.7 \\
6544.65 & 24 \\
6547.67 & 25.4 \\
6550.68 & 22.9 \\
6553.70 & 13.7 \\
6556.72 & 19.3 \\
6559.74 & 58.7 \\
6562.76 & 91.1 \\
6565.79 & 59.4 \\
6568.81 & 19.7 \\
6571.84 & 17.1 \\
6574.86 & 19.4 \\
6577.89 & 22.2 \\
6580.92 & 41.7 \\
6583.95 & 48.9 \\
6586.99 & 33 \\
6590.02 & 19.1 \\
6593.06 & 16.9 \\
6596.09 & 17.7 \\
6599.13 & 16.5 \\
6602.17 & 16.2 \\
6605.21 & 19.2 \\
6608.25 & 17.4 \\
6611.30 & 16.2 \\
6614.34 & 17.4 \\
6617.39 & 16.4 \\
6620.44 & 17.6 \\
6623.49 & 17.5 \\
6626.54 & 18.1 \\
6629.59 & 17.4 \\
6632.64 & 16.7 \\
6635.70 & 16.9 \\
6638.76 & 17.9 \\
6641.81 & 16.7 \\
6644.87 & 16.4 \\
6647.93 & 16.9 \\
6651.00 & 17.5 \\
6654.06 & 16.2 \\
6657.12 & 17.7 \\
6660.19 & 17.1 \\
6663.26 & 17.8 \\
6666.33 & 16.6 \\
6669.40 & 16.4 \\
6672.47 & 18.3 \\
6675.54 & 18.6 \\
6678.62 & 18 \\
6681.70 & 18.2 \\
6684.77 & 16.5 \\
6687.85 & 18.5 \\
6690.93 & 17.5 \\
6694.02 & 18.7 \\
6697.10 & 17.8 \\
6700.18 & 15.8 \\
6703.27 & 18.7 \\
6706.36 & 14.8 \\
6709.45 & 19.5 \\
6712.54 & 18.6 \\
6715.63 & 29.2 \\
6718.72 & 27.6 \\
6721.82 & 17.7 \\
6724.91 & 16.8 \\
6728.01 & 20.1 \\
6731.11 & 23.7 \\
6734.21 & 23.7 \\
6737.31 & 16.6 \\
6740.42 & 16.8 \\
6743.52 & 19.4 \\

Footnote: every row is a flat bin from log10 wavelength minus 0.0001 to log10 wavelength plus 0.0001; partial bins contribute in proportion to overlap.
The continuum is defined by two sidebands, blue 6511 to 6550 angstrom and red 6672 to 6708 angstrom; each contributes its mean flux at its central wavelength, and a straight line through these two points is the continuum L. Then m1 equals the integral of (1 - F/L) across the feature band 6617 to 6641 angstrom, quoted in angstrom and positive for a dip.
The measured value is 0.7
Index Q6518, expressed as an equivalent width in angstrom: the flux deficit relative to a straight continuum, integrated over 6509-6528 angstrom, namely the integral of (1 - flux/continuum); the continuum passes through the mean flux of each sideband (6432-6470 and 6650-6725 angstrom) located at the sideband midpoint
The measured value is 0.4 angstrom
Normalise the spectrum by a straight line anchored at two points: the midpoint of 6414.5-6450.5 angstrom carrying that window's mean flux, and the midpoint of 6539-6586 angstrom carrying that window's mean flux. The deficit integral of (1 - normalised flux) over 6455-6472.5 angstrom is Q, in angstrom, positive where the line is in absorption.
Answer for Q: 3.0 angstrom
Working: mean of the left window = 17.5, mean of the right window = 33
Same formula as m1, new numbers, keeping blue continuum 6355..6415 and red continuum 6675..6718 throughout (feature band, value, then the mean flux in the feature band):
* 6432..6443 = 0.5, 17.1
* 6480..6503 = 3.1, 15.7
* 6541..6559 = -3.9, 22.3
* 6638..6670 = 2.8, 17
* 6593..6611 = 1.2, 17.3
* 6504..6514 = 0.4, 17.5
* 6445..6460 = 0.6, 17.3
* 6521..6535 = 1.0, 16.9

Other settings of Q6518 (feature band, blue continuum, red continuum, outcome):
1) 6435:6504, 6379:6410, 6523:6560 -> 8.4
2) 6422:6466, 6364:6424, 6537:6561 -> 5.0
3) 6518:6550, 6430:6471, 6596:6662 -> -2.7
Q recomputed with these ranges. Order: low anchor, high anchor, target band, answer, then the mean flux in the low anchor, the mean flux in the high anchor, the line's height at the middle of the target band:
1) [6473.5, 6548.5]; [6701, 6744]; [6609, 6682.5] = 7.1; 17.2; 20.2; 19.1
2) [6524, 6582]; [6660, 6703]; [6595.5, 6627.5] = 8.2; 27.9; 17.6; 23.2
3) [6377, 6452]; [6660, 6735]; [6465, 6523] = 4.0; 17.6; 19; 18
